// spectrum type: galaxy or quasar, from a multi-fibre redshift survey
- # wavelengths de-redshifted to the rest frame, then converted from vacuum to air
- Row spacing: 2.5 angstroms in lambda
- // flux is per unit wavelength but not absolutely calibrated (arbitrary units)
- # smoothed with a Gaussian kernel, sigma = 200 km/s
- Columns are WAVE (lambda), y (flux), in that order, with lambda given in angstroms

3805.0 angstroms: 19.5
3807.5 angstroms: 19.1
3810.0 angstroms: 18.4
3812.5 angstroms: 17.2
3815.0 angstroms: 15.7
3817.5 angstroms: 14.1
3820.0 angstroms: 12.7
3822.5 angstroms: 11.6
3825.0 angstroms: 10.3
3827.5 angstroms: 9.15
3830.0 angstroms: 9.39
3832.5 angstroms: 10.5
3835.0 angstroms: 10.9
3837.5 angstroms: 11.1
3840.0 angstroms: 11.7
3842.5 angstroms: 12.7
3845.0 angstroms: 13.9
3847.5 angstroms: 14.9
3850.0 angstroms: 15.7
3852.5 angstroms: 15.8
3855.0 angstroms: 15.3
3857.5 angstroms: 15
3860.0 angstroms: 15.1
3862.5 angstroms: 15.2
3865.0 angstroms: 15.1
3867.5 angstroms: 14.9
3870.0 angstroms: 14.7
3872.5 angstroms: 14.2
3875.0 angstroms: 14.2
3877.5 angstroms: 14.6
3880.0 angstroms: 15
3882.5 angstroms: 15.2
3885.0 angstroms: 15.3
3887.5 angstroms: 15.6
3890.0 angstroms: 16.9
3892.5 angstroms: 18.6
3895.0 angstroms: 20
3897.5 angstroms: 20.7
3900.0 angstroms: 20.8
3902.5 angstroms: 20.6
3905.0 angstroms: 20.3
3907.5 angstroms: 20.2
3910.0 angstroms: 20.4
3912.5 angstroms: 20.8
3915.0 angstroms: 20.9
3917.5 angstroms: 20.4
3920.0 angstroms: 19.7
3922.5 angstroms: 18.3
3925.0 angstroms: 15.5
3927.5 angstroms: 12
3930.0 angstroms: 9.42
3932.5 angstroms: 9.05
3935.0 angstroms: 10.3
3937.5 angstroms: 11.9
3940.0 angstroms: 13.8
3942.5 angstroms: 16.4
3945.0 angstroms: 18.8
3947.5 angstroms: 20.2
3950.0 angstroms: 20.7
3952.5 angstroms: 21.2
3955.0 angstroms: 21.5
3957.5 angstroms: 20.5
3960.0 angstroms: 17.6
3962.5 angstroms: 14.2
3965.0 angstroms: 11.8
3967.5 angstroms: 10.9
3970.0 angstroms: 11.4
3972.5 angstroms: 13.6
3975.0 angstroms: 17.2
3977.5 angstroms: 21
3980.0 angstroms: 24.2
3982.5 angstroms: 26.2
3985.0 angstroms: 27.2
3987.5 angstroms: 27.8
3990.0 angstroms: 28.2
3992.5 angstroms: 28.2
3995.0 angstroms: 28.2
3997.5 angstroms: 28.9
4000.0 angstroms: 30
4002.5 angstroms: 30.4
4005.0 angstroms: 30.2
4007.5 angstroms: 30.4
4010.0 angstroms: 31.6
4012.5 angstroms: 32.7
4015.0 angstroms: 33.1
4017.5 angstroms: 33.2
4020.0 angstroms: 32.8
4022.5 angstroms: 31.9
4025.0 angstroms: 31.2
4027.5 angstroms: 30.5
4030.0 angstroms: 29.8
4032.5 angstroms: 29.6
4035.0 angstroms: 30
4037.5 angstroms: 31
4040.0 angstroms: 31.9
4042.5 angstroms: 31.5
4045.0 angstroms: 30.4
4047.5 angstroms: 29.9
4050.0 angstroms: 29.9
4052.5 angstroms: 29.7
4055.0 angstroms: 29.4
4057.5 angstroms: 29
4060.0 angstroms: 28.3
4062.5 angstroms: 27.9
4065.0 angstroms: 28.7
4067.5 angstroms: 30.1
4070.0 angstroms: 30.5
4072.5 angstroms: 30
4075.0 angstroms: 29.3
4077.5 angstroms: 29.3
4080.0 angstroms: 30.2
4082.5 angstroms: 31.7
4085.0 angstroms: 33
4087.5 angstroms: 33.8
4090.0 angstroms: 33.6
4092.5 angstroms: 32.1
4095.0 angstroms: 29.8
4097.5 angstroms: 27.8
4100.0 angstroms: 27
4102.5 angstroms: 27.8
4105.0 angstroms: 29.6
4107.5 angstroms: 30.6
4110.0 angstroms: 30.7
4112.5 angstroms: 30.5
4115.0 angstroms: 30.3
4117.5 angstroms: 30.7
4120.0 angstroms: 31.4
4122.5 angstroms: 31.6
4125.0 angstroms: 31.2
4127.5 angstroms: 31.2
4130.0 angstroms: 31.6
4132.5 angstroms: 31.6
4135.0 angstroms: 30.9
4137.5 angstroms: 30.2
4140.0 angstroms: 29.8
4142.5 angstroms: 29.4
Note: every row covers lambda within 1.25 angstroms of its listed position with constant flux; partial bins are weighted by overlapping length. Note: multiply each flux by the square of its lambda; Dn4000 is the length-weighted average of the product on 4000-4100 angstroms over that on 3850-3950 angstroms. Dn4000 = 2.00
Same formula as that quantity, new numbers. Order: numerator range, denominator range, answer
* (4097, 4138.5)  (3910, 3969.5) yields 2.03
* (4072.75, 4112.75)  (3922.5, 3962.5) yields 2.05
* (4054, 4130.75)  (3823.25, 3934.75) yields 2.19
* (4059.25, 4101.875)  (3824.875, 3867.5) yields 2.58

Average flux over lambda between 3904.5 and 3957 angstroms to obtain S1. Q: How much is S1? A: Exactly 17.2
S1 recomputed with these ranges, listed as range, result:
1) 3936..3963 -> 17.9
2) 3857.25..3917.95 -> 17.4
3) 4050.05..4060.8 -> 29.2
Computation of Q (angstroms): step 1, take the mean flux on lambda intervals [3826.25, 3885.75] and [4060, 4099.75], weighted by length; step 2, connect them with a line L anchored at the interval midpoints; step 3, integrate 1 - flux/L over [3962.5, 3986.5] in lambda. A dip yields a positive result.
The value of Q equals 4.9 angstroms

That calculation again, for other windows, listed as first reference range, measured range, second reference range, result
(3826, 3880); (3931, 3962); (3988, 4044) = 9.0 angstroms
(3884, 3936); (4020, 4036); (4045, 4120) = -2.8 angstroms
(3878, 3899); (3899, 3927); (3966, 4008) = -1.2 angstroms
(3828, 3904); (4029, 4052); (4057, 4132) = -3.2 angstroms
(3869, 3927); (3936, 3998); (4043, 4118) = 7.5 angstroms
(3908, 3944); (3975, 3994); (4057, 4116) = -4.1 angstroms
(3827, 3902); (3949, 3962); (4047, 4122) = 0.7 angstroms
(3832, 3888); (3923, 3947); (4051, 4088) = 7.8 angstroms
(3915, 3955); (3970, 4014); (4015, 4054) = -2.8 angstroms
